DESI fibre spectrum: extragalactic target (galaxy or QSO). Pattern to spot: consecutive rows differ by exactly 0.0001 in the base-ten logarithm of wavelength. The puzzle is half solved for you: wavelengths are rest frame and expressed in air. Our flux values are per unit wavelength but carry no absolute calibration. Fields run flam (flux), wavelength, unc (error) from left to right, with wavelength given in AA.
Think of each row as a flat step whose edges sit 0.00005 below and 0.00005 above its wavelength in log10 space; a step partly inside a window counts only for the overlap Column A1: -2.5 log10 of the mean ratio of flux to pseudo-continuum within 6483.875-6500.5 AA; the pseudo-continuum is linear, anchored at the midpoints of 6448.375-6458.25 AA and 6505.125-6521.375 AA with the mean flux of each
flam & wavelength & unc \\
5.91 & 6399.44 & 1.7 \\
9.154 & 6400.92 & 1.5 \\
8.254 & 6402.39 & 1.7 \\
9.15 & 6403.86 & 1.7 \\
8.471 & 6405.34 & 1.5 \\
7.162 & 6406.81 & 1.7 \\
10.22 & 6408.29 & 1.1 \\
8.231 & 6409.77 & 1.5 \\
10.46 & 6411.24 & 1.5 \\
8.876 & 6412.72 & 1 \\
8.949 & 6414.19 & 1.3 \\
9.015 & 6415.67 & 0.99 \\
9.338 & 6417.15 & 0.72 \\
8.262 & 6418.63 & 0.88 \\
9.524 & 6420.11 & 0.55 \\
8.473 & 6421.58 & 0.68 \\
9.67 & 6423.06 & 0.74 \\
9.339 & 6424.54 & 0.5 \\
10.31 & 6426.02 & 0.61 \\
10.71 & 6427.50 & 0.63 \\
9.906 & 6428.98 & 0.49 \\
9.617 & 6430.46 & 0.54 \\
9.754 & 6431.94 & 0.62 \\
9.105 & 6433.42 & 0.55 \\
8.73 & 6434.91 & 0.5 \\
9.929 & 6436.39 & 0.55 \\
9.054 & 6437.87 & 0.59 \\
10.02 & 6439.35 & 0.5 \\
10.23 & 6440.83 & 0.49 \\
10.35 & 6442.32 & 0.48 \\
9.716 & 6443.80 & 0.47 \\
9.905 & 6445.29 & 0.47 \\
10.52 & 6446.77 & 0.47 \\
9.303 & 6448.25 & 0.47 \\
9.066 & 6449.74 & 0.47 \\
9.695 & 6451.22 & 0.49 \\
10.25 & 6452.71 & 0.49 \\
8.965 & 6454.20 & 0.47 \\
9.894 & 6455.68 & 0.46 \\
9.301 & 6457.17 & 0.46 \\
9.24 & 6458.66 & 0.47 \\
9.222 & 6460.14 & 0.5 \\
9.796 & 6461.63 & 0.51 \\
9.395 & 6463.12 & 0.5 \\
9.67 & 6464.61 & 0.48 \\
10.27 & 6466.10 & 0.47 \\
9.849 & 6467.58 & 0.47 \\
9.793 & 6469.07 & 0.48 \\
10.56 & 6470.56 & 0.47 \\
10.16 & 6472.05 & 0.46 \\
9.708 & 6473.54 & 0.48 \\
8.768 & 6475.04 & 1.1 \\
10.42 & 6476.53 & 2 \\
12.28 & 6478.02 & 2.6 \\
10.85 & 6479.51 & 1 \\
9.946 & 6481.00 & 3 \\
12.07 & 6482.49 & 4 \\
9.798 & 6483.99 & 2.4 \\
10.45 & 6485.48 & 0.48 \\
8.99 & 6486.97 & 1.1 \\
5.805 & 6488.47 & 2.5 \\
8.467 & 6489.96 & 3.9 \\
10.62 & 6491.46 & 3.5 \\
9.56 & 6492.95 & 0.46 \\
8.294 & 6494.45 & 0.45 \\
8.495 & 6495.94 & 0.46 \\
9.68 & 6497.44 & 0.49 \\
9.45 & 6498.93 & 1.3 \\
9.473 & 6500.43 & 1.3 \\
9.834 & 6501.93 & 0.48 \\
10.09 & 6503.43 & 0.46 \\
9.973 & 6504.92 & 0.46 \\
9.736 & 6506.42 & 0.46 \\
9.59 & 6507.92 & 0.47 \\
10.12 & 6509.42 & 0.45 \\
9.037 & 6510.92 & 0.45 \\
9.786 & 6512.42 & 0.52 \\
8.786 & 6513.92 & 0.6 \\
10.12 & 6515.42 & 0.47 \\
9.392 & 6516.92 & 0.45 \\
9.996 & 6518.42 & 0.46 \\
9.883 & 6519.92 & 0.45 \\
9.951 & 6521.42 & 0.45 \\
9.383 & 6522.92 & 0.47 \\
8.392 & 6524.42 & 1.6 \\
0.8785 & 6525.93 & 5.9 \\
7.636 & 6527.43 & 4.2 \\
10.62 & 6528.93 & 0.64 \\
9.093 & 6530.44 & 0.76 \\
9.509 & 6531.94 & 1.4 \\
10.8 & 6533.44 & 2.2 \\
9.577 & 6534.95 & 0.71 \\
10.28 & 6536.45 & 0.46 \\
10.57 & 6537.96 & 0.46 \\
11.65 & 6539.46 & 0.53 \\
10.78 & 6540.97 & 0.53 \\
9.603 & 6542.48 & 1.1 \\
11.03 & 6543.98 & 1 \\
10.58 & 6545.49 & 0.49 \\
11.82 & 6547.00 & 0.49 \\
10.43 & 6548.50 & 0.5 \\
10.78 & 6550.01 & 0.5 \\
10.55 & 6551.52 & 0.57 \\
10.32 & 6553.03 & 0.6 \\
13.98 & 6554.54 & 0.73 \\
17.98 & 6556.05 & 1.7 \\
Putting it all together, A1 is 0.06 mag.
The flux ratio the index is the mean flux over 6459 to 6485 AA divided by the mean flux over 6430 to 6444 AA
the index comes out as 1.05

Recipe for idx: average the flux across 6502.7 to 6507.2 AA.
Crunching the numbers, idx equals 9.94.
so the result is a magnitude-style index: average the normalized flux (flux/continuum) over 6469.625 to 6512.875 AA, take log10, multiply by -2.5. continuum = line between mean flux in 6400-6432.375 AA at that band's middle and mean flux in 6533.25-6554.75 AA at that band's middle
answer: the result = 0.043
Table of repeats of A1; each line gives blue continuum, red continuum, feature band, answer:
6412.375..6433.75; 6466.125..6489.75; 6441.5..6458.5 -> -0.004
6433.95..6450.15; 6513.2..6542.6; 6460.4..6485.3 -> -0.068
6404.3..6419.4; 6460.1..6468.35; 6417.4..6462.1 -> -0.028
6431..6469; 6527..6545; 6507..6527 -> 0.136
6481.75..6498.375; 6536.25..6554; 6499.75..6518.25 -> 0.013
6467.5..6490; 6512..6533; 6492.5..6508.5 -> -0.011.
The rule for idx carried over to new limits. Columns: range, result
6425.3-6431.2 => 10.1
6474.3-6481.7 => 10.5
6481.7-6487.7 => 10.3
